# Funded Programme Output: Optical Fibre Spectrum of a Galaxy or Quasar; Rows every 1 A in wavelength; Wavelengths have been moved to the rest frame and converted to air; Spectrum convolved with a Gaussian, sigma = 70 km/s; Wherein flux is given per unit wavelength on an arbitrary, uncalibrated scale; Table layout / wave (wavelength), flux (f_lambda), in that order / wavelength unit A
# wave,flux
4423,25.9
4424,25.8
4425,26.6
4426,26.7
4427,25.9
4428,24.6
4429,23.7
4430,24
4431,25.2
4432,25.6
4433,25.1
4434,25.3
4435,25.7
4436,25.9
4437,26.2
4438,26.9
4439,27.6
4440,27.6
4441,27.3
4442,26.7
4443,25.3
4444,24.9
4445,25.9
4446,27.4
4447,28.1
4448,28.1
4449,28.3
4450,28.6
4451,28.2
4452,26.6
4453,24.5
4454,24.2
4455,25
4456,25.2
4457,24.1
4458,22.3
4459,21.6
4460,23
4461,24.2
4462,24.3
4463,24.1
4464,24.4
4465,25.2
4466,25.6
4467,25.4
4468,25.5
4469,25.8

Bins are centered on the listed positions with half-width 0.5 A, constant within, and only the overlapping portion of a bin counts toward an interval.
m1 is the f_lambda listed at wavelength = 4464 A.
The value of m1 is 24.4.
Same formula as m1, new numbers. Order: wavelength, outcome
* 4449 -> 28.3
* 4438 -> 26.9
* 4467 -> 25.4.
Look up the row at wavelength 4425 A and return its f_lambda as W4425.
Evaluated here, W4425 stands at 26.6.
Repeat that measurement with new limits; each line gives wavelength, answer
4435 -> 25.7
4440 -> 27.6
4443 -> 25.3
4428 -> 24.6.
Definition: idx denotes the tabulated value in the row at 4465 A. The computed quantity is 25.2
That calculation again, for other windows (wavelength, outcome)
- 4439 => 27.6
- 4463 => 24.1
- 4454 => 24.2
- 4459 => 21.6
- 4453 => 24.5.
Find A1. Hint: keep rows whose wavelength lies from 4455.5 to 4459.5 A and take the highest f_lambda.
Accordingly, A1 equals 25.2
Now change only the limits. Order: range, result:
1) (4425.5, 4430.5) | 26.7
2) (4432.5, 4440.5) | 27.6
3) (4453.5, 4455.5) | 25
